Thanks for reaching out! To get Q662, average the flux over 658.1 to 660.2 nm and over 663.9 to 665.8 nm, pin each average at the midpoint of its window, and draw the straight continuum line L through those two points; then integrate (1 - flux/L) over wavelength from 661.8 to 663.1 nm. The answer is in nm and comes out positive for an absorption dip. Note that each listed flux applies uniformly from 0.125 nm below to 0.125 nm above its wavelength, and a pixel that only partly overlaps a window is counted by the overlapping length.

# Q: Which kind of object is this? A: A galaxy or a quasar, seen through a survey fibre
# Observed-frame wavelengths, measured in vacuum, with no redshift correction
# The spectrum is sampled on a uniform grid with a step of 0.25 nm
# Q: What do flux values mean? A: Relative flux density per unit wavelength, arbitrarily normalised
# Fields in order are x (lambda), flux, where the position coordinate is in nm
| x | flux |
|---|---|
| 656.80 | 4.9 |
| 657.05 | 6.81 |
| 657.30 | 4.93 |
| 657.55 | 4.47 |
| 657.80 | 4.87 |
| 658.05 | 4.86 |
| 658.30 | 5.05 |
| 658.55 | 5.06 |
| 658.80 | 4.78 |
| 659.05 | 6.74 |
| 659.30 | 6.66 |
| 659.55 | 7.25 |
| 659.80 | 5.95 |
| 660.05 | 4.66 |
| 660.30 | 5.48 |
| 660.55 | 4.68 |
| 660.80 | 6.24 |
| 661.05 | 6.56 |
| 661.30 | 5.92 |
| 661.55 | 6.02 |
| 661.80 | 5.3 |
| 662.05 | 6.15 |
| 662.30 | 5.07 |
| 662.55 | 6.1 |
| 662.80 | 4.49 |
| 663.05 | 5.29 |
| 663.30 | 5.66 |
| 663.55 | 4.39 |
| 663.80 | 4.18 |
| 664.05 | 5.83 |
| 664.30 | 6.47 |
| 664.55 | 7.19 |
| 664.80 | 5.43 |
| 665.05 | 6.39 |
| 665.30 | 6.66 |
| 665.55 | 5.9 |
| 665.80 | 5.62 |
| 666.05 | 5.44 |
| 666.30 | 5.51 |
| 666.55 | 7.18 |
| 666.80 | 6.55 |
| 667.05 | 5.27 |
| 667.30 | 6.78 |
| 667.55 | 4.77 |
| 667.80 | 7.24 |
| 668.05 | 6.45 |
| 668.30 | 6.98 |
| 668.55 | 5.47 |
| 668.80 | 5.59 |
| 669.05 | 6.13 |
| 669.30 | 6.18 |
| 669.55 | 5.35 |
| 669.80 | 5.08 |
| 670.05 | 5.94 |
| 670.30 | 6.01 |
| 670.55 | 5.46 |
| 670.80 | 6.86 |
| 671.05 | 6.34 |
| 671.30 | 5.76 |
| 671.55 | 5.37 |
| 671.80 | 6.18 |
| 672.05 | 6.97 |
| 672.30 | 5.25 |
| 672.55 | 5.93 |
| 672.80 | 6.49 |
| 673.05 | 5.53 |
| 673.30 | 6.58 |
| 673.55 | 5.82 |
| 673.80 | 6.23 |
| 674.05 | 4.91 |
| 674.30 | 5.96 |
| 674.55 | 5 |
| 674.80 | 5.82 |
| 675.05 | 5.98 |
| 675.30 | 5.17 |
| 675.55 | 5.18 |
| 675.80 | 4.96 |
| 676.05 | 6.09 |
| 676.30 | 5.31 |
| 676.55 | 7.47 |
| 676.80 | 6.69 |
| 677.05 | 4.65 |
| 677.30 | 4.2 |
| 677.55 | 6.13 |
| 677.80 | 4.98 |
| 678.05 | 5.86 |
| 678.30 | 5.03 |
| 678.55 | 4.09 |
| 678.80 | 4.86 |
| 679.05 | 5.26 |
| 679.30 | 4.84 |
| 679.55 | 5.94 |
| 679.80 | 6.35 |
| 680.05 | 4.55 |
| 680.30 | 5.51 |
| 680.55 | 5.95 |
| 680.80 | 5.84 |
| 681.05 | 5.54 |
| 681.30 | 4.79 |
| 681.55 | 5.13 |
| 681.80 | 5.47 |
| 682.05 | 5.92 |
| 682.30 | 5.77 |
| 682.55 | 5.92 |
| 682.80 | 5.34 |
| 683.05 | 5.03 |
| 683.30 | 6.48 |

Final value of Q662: 0.13 nm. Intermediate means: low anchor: 5.73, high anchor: 6.2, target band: 5.42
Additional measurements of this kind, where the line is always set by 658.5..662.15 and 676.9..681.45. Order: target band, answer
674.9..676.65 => -0.12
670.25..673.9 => -0.39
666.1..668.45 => -0.27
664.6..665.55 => -0.09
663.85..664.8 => -0.08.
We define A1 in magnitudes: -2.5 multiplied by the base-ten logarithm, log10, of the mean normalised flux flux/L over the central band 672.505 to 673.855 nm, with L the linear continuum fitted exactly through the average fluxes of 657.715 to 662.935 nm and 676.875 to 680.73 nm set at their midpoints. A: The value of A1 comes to -0.141 mag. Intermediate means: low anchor 5.62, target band 6.1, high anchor 5.24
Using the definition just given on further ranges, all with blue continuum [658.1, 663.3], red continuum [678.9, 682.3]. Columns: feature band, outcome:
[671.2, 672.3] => -0.08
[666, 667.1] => -0.09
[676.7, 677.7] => 0.03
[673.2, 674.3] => -0.06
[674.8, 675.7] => 0.01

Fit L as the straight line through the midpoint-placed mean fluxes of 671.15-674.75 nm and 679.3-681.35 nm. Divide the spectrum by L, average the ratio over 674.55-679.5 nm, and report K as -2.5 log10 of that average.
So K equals 0.06 mag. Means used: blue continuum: 5.86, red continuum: 5.54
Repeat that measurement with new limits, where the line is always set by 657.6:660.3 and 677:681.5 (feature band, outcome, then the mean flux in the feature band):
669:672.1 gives -0.11 mag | 5.94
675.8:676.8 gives -0.17 mag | 6.17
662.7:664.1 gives 0.11 mag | 4.94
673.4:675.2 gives -0.07 mag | 5.68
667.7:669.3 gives -0.16 mag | 6.29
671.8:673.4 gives -0.15 mag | 6.12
